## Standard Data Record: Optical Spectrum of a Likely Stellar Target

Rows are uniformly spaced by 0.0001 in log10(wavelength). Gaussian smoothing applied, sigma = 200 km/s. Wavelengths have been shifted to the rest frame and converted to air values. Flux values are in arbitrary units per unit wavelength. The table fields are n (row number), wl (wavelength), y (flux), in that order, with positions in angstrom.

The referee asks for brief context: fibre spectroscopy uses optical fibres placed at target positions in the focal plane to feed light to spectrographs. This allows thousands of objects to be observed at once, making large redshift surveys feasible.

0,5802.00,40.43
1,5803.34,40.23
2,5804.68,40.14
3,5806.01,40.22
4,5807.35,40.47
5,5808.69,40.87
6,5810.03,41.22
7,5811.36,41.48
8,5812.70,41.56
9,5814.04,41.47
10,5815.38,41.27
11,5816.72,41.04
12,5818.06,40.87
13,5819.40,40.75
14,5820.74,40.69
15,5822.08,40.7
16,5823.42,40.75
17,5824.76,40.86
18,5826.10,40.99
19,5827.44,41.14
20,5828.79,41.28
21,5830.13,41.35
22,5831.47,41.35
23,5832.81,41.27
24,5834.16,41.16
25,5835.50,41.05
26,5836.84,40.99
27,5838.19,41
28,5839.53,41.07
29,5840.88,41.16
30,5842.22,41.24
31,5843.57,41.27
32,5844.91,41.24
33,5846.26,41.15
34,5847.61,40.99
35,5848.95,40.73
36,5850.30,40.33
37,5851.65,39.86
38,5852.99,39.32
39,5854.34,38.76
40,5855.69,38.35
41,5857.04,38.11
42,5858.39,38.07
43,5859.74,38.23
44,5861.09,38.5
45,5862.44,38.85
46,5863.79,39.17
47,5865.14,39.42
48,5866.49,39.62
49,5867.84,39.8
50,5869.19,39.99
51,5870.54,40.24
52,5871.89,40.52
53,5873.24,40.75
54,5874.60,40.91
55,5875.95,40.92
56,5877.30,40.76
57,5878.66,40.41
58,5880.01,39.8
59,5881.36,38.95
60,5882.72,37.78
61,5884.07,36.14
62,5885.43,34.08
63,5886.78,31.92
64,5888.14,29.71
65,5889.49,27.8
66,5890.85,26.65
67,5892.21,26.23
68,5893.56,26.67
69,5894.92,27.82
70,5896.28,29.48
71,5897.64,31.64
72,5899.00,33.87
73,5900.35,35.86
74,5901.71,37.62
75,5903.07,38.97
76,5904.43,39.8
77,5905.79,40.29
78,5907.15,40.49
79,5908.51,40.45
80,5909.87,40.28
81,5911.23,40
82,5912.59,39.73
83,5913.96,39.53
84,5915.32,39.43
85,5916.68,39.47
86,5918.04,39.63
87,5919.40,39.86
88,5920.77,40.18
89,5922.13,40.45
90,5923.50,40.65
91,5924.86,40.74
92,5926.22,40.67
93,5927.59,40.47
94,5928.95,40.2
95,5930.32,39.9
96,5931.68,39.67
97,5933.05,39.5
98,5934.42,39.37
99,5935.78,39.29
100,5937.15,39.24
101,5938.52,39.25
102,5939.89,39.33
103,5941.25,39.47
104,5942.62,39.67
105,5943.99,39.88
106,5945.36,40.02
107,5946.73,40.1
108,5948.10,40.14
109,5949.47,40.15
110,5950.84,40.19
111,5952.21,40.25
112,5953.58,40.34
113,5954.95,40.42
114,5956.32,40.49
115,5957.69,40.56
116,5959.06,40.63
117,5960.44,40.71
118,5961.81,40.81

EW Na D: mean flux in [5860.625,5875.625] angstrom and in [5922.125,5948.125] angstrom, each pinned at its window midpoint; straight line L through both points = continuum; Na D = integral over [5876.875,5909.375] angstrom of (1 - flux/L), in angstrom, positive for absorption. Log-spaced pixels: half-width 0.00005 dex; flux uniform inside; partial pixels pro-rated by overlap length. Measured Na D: 4.21 angstrom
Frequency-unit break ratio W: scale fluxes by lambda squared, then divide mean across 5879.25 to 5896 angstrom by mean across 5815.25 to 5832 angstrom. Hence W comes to 0.80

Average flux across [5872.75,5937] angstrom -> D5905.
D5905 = 37.3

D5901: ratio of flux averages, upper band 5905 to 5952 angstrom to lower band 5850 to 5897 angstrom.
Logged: 1.09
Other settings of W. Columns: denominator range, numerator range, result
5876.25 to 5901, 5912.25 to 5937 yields 1.22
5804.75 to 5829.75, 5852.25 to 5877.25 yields 0.98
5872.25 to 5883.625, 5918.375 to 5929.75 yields 1.03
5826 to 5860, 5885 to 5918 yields 0.88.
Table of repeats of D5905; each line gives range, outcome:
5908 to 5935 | 40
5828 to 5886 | 39.9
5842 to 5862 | 39.7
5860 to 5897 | 36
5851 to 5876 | 39.4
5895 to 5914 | 37.3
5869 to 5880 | 40.5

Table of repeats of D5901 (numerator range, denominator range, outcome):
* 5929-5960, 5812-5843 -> 0.97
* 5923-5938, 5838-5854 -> 0.98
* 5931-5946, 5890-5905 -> 1.23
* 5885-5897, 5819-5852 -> 0.70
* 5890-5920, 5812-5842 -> 0.88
